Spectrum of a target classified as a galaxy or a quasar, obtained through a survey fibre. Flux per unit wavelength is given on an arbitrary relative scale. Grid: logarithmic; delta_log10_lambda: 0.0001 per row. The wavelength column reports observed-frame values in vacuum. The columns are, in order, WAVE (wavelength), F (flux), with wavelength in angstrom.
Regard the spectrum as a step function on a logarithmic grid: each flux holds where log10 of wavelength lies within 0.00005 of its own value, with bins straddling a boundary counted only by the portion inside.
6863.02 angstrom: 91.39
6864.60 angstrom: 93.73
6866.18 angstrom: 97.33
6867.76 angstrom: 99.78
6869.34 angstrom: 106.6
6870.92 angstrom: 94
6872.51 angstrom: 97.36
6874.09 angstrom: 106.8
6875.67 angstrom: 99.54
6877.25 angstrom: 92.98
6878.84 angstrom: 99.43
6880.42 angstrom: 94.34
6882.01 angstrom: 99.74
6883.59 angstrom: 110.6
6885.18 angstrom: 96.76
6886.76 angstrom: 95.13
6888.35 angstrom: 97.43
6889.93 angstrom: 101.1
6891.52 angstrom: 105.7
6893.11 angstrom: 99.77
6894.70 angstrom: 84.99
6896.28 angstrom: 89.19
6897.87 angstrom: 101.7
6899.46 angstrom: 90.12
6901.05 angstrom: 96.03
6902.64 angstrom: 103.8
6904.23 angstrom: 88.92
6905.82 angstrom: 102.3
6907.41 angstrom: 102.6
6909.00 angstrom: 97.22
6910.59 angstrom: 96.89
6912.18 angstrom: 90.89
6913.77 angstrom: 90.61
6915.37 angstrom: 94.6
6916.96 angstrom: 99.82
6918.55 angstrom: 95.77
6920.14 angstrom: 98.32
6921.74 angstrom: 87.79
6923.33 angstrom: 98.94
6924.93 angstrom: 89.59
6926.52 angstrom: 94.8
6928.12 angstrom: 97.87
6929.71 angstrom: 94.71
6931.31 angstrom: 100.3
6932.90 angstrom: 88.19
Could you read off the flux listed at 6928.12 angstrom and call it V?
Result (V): 97.87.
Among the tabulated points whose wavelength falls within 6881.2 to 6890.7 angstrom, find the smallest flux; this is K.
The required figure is 95.13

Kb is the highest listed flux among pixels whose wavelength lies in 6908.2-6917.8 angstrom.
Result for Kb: 99.82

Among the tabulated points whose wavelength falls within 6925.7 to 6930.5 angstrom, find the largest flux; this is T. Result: 97.87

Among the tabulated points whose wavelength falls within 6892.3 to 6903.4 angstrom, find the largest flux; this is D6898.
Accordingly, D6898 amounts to 103.8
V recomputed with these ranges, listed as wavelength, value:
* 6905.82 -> 102.3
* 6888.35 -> 97.43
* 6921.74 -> 87.79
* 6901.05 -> 96.03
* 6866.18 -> 97.33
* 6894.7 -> 84.99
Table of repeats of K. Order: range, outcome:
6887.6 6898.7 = 84.99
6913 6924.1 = 87.79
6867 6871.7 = 94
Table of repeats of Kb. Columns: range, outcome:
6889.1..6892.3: 105.7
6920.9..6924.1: 98.94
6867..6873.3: 106.6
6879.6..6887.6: 110.6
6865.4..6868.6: 99.78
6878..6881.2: 99.43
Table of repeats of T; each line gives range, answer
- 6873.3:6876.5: 106.8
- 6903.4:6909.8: 102.6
